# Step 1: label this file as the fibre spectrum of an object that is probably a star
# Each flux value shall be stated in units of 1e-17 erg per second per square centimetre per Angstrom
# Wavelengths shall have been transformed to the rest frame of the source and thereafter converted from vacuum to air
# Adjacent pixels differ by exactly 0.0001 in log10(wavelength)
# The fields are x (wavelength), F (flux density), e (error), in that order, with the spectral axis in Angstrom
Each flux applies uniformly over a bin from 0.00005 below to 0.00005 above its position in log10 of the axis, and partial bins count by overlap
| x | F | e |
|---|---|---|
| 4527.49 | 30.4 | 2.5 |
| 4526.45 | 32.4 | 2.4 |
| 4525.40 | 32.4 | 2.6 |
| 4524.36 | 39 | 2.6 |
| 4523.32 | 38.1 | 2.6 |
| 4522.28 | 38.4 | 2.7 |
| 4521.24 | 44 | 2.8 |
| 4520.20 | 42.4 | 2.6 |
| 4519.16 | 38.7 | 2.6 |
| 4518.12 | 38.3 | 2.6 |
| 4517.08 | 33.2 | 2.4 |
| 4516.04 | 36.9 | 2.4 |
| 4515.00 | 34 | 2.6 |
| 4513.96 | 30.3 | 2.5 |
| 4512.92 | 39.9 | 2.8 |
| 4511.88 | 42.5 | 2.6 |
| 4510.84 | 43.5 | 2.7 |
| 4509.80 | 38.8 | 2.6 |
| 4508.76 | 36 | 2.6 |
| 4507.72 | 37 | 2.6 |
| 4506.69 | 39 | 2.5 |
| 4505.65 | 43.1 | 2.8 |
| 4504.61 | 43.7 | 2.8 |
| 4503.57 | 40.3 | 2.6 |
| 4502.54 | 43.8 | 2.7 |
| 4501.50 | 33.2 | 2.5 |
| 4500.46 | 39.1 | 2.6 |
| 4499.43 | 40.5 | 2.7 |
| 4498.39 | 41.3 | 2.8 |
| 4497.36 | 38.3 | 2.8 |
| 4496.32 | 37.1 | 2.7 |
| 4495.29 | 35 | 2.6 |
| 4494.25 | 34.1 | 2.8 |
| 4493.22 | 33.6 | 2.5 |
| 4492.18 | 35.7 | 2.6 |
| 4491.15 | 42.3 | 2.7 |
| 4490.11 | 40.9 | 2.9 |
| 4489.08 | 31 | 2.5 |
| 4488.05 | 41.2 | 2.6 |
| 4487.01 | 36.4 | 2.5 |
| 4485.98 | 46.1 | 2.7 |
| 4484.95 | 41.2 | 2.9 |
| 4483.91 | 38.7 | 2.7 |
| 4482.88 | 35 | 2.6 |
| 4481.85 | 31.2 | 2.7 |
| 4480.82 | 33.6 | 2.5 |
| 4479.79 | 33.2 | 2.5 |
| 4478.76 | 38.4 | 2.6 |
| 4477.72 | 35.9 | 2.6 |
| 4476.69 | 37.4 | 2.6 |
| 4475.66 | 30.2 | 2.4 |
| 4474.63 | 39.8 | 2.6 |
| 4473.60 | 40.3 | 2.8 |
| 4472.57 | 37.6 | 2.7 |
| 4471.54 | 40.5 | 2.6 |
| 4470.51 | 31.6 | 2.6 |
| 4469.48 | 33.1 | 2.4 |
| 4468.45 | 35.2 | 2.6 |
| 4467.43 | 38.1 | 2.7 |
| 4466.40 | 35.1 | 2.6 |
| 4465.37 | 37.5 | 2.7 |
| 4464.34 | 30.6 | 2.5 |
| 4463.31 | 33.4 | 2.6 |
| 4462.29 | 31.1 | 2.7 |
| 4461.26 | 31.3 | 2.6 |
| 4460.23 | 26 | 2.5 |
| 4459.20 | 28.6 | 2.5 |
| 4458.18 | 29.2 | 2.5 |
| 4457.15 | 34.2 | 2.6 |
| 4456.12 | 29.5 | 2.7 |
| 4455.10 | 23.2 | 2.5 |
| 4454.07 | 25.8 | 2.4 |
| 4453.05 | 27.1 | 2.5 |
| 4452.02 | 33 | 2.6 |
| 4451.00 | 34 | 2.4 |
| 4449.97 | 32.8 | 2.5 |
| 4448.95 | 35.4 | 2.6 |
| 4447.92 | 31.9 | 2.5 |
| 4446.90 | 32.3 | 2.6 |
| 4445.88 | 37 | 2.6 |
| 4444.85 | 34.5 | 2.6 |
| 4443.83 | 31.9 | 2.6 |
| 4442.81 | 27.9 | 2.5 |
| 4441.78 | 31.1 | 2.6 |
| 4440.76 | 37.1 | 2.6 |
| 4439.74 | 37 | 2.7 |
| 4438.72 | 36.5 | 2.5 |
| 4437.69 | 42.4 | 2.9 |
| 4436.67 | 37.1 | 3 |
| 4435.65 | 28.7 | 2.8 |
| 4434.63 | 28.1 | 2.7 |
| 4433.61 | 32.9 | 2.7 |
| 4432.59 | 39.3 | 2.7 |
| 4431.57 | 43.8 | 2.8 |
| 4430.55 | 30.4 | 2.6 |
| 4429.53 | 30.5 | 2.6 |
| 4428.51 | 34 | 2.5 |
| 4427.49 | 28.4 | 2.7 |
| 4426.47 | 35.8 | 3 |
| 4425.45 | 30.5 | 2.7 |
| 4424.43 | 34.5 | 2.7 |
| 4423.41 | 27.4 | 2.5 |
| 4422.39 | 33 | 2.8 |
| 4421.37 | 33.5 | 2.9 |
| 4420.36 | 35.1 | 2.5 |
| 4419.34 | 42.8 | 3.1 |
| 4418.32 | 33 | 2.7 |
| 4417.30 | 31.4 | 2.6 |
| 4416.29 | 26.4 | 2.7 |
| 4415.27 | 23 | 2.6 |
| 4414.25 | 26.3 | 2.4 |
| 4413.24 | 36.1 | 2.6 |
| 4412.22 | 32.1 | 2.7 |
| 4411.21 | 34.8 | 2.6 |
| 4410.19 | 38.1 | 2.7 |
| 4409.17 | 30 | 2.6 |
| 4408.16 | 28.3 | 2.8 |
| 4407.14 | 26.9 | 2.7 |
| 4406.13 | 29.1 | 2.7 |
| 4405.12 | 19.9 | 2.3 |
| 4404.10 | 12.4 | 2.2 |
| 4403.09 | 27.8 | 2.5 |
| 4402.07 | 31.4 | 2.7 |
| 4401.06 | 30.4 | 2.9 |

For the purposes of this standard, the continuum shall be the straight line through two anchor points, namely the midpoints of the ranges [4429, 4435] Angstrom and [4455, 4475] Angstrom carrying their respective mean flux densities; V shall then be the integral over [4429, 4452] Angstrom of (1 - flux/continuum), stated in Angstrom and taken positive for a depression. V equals -0.1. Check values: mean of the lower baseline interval 34.3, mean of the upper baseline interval 33.5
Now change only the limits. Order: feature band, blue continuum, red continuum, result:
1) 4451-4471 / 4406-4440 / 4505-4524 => 2.24 Angstrom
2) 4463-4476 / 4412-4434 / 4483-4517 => 0.17 Angstrom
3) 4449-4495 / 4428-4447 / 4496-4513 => 3.47 Angstrom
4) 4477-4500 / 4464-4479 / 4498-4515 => 0.21 Angstrom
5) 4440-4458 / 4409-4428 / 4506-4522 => 1.30 Angstrom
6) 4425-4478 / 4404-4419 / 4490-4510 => -0.09 Angstrom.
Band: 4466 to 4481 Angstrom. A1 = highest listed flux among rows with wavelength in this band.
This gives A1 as 40.5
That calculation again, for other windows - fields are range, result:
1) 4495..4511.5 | 43.8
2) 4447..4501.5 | 46.1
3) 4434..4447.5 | 42.4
